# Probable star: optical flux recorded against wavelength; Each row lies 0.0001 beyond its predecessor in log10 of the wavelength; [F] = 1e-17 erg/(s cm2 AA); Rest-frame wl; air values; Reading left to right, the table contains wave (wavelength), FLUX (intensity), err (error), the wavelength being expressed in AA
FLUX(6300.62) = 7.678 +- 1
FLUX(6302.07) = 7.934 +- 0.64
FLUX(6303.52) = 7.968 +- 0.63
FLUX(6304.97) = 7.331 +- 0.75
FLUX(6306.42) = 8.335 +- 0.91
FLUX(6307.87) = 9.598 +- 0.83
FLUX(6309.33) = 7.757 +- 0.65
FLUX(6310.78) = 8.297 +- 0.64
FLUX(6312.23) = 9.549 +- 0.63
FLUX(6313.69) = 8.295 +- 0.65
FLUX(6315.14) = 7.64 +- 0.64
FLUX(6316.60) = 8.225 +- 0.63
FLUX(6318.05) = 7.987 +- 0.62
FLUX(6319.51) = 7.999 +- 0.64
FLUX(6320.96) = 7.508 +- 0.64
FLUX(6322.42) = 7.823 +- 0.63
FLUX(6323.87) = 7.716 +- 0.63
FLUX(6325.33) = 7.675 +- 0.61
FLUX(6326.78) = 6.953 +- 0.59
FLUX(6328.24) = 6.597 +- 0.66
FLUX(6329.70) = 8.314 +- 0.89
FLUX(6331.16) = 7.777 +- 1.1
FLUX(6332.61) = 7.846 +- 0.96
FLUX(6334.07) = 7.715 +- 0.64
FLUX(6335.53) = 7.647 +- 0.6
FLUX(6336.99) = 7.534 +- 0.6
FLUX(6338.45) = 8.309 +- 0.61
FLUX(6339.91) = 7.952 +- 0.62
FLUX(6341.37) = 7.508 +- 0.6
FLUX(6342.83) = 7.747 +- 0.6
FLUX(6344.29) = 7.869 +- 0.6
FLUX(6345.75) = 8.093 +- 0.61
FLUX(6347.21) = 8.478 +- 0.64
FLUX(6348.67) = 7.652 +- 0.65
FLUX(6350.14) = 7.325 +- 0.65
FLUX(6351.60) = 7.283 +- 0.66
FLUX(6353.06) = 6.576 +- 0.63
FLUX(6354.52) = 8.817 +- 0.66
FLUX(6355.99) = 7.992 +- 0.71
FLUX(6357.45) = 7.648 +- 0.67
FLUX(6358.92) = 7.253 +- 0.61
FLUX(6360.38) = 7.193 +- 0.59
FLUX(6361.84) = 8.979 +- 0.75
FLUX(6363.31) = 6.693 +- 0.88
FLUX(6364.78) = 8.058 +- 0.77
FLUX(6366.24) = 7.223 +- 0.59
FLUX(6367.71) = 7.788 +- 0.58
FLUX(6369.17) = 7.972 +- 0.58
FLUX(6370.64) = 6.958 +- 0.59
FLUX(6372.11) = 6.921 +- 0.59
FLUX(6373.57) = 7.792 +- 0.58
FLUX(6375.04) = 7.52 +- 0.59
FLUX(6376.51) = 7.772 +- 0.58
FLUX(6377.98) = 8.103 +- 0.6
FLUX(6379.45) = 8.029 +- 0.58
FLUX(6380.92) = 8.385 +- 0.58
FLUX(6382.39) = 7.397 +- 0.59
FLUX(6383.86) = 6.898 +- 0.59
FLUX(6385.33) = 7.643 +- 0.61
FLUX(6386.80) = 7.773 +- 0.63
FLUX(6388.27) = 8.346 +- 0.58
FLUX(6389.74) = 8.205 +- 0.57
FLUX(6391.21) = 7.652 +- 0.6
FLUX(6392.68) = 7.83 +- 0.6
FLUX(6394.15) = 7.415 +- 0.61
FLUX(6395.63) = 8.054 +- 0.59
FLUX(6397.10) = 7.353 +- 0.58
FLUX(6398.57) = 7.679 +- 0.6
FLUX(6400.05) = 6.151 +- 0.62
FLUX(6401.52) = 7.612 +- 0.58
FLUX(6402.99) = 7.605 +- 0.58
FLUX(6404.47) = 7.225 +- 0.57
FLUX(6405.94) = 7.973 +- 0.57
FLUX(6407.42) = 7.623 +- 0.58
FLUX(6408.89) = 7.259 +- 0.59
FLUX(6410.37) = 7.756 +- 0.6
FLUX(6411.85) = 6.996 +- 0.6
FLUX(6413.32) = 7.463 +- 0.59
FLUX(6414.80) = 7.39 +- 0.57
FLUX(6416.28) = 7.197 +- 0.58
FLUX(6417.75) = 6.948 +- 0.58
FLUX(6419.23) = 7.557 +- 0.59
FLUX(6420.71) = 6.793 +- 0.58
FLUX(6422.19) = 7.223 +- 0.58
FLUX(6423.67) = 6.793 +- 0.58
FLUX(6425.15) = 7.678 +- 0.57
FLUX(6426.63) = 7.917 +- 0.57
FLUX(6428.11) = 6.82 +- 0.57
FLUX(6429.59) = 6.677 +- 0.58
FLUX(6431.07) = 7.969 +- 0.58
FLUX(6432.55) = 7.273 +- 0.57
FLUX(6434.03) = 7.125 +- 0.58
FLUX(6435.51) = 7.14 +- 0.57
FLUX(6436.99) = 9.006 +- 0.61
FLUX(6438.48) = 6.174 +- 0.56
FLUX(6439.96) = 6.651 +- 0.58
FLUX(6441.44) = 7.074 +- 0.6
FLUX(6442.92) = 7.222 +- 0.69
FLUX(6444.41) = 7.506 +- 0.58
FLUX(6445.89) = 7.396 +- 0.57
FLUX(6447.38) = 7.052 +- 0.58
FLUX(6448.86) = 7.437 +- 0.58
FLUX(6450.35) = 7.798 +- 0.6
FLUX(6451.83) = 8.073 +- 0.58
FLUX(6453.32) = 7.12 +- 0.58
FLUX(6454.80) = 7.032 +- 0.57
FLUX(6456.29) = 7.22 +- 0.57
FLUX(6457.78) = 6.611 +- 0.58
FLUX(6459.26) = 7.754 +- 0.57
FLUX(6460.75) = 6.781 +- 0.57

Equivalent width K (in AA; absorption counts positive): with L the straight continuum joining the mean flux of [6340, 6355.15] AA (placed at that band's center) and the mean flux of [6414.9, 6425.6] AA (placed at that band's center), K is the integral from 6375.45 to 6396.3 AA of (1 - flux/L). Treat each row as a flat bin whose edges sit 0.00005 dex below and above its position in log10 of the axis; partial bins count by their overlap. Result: -1.1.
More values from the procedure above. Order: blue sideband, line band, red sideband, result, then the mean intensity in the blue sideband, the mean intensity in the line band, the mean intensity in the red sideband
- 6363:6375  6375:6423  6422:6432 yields -1.0 AA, 7.46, 7.54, 7.3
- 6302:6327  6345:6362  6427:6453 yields 0.2 AA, 8.06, 7.74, 7.32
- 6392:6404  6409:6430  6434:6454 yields 0.5 AA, 7.45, 7.24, 7.35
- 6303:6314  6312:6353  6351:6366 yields 1.3 AA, 8.4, 7.78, 7.64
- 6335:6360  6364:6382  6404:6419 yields -0.2 AA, 7.74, 7.7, 7.39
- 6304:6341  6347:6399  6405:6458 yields -0.2 AA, 7.93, 7.68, 7.31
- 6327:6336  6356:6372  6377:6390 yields 0.4 AA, 7.61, 7.57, 7.85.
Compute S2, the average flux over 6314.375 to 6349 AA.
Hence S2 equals 7.78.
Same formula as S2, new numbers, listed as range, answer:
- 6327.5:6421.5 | 7.61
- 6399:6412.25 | 7.37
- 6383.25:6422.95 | 7.47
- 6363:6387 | 7.59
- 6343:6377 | 7.65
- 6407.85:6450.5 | 7.28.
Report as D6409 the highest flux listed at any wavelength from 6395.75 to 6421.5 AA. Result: 7.973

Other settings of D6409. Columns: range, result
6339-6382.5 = 8.979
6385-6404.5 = 8.346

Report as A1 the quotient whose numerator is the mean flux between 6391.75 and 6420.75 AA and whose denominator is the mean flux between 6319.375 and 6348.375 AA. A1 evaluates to 0.96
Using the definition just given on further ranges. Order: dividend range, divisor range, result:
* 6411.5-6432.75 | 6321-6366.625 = 0.94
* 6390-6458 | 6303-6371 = 0.94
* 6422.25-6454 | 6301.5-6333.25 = 0.92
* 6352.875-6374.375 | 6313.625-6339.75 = 0.98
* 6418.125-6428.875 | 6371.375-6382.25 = 0.93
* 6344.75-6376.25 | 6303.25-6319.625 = 0.92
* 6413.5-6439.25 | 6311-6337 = 0.93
